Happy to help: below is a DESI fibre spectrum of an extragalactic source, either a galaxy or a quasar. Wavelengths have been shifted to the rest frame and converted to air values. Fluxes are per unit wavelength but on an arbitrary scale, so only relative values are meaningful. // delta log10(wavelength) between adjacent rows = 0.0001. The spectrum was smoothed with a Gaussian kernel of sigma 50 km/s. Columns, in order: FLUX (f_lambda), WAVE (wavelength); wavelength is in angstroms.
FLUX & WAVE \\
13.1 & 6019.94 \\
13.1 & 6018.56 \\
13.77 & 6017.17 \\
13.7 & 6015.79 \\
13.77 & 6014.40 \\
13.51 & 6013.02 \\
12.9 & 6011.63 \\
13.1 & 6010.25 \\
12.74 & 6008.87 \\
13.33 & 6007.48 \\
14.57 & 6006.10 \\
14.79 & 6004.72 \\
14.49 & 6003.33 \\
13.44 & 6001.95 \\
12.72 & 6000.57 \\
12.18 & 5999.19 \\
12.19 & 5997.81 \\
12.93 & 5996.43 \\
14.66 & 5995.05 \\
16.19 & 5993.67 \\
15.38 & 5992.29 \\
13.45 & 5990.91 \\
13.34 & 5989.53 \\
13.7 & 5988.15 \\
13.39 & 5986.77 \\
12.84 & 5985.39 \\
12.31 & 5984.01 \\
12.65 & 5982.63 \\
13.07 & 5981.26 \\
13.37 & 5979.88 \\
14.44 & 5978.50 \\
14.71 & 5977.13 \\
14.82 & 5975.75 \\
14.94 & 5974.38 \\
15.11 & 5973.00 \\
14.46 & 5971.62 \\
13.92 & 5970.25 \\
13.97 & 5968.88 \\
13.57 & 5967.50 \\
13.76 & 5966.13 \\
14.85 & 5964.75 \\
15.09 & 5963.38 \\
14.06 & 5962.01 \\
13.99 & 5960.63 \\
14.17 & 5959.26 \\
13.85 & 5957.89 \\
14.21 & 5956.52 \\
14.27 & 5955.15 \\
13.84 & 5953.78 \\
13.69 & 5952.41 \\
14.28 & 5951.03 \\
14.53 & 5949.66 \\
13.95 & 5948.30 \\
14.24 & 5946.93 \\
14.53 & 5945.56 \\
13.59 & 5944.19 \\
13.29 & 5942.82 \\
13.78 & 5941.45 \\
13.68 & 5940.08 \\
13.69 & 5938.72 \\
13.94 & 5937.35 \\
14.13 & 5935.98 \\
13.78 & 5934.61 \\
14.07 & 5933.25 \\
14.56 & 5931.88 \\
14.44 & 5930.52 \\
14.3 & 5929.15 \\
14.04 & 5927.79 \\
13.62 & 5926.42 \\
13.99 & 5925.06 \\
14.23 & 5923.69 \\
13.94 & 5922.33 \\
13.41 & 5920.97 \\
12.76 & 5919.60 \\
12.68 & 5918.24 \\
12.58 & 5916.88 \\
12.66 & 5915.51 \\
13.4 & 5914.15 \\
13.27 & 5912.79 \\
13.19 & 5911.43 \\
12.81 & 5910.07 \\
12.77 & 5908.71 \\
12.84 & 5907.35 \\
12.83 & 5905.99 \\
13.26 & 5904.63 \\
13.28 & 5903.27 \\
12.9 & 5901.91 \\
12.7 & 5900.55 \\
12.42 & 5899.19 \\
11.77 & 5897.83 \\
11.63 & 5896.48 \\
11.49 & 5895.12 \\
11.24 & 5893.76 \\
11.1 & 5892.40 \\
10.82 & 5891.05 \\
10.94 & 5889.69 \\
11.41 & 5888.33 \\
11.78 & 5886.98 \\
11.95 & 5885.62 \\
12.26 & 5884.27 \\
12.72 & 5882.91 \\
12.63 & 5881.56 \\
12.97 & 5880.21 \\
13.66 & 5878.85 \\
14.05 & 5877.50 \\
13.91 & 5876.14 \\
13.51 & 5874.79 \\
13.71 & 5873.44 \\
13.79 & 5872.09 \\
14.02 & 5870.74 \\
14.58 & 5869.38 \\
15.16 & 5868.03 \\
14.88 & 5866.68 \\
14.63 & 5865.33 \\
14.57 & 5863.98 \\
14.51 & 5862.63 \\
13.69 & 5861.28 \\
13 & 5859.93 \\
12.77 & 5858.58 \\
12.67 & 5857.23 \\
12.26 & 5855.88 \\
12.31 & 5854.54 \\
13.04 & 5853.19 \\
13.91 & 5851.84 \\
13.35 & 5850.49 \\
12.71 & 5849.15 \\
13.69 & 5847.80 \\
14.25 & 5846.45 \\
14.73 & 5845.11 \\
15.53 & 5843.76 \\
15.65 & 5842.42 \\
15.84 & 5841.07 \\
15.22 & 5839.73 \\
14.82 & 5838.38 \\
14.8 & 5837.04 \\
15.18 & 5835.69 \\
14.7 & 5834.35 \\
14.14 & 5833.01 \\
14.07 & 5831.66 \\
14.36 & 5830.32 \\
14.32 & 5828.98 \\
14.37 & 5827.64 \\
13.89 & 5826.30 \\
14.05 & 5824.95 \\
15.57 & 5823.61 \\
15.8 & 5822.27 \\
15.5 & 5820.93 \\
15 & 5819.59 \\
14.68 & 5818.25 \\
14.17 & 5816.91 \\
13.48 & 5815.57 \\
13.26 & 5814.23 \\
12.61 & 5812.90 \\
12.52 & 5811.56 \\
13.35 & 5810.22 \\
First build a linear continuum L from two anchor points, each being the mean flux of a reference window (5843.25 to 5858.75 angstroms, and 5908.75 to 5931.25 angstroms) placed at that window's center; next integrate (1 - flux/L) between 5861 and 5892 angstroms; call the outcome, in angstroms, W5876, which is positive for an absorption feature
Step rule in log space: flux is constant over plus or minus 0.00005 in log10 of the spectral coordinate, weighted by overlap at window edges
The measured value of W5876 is 0.4 angstroms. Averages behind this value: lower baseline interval 13.4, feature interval 13.3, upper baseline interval 13.4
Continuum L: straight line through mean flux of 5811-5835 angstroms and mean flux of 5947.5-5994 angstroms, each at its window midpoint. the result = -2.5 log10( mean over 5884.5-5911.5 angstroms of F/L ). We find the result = 0.17 mag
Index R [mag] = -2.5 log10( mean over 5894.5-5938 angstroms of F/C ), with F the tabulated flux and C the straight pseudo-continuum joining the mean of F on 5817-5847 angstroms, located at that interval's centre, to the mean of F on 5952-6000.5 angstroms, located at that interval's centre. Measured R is 0.08 mag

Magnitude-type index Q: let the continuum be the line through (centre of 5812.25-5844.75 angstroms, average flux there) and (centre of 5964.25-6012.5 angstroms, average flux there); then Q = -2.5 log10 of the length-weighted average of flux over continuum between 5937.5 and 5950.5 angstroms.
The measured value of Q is 0.006 mag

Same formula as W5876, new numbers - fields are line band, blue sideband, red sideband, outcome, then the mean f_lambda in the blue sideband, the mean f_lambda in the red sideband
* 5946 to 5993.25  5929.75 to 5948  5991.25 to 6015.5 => -0.6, 14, 13.7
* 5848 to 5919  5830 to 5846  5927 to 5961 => 7.8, 14.9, 14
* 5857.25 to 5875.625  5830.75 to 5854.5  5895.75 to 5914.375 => -0.3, 14.4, 12.8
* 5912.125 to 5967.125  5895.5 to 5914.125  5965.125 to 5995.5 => -2.3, 12.8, 14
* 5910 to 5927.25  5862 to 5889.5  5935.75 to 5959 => 0.6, 13.5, 14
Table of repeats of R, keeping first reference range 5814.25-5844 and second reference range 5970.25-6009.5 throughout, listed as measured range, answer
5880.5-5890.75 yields 0.20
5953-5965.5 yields -0.02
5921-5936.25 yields 0.01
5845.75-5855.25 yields 0.10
